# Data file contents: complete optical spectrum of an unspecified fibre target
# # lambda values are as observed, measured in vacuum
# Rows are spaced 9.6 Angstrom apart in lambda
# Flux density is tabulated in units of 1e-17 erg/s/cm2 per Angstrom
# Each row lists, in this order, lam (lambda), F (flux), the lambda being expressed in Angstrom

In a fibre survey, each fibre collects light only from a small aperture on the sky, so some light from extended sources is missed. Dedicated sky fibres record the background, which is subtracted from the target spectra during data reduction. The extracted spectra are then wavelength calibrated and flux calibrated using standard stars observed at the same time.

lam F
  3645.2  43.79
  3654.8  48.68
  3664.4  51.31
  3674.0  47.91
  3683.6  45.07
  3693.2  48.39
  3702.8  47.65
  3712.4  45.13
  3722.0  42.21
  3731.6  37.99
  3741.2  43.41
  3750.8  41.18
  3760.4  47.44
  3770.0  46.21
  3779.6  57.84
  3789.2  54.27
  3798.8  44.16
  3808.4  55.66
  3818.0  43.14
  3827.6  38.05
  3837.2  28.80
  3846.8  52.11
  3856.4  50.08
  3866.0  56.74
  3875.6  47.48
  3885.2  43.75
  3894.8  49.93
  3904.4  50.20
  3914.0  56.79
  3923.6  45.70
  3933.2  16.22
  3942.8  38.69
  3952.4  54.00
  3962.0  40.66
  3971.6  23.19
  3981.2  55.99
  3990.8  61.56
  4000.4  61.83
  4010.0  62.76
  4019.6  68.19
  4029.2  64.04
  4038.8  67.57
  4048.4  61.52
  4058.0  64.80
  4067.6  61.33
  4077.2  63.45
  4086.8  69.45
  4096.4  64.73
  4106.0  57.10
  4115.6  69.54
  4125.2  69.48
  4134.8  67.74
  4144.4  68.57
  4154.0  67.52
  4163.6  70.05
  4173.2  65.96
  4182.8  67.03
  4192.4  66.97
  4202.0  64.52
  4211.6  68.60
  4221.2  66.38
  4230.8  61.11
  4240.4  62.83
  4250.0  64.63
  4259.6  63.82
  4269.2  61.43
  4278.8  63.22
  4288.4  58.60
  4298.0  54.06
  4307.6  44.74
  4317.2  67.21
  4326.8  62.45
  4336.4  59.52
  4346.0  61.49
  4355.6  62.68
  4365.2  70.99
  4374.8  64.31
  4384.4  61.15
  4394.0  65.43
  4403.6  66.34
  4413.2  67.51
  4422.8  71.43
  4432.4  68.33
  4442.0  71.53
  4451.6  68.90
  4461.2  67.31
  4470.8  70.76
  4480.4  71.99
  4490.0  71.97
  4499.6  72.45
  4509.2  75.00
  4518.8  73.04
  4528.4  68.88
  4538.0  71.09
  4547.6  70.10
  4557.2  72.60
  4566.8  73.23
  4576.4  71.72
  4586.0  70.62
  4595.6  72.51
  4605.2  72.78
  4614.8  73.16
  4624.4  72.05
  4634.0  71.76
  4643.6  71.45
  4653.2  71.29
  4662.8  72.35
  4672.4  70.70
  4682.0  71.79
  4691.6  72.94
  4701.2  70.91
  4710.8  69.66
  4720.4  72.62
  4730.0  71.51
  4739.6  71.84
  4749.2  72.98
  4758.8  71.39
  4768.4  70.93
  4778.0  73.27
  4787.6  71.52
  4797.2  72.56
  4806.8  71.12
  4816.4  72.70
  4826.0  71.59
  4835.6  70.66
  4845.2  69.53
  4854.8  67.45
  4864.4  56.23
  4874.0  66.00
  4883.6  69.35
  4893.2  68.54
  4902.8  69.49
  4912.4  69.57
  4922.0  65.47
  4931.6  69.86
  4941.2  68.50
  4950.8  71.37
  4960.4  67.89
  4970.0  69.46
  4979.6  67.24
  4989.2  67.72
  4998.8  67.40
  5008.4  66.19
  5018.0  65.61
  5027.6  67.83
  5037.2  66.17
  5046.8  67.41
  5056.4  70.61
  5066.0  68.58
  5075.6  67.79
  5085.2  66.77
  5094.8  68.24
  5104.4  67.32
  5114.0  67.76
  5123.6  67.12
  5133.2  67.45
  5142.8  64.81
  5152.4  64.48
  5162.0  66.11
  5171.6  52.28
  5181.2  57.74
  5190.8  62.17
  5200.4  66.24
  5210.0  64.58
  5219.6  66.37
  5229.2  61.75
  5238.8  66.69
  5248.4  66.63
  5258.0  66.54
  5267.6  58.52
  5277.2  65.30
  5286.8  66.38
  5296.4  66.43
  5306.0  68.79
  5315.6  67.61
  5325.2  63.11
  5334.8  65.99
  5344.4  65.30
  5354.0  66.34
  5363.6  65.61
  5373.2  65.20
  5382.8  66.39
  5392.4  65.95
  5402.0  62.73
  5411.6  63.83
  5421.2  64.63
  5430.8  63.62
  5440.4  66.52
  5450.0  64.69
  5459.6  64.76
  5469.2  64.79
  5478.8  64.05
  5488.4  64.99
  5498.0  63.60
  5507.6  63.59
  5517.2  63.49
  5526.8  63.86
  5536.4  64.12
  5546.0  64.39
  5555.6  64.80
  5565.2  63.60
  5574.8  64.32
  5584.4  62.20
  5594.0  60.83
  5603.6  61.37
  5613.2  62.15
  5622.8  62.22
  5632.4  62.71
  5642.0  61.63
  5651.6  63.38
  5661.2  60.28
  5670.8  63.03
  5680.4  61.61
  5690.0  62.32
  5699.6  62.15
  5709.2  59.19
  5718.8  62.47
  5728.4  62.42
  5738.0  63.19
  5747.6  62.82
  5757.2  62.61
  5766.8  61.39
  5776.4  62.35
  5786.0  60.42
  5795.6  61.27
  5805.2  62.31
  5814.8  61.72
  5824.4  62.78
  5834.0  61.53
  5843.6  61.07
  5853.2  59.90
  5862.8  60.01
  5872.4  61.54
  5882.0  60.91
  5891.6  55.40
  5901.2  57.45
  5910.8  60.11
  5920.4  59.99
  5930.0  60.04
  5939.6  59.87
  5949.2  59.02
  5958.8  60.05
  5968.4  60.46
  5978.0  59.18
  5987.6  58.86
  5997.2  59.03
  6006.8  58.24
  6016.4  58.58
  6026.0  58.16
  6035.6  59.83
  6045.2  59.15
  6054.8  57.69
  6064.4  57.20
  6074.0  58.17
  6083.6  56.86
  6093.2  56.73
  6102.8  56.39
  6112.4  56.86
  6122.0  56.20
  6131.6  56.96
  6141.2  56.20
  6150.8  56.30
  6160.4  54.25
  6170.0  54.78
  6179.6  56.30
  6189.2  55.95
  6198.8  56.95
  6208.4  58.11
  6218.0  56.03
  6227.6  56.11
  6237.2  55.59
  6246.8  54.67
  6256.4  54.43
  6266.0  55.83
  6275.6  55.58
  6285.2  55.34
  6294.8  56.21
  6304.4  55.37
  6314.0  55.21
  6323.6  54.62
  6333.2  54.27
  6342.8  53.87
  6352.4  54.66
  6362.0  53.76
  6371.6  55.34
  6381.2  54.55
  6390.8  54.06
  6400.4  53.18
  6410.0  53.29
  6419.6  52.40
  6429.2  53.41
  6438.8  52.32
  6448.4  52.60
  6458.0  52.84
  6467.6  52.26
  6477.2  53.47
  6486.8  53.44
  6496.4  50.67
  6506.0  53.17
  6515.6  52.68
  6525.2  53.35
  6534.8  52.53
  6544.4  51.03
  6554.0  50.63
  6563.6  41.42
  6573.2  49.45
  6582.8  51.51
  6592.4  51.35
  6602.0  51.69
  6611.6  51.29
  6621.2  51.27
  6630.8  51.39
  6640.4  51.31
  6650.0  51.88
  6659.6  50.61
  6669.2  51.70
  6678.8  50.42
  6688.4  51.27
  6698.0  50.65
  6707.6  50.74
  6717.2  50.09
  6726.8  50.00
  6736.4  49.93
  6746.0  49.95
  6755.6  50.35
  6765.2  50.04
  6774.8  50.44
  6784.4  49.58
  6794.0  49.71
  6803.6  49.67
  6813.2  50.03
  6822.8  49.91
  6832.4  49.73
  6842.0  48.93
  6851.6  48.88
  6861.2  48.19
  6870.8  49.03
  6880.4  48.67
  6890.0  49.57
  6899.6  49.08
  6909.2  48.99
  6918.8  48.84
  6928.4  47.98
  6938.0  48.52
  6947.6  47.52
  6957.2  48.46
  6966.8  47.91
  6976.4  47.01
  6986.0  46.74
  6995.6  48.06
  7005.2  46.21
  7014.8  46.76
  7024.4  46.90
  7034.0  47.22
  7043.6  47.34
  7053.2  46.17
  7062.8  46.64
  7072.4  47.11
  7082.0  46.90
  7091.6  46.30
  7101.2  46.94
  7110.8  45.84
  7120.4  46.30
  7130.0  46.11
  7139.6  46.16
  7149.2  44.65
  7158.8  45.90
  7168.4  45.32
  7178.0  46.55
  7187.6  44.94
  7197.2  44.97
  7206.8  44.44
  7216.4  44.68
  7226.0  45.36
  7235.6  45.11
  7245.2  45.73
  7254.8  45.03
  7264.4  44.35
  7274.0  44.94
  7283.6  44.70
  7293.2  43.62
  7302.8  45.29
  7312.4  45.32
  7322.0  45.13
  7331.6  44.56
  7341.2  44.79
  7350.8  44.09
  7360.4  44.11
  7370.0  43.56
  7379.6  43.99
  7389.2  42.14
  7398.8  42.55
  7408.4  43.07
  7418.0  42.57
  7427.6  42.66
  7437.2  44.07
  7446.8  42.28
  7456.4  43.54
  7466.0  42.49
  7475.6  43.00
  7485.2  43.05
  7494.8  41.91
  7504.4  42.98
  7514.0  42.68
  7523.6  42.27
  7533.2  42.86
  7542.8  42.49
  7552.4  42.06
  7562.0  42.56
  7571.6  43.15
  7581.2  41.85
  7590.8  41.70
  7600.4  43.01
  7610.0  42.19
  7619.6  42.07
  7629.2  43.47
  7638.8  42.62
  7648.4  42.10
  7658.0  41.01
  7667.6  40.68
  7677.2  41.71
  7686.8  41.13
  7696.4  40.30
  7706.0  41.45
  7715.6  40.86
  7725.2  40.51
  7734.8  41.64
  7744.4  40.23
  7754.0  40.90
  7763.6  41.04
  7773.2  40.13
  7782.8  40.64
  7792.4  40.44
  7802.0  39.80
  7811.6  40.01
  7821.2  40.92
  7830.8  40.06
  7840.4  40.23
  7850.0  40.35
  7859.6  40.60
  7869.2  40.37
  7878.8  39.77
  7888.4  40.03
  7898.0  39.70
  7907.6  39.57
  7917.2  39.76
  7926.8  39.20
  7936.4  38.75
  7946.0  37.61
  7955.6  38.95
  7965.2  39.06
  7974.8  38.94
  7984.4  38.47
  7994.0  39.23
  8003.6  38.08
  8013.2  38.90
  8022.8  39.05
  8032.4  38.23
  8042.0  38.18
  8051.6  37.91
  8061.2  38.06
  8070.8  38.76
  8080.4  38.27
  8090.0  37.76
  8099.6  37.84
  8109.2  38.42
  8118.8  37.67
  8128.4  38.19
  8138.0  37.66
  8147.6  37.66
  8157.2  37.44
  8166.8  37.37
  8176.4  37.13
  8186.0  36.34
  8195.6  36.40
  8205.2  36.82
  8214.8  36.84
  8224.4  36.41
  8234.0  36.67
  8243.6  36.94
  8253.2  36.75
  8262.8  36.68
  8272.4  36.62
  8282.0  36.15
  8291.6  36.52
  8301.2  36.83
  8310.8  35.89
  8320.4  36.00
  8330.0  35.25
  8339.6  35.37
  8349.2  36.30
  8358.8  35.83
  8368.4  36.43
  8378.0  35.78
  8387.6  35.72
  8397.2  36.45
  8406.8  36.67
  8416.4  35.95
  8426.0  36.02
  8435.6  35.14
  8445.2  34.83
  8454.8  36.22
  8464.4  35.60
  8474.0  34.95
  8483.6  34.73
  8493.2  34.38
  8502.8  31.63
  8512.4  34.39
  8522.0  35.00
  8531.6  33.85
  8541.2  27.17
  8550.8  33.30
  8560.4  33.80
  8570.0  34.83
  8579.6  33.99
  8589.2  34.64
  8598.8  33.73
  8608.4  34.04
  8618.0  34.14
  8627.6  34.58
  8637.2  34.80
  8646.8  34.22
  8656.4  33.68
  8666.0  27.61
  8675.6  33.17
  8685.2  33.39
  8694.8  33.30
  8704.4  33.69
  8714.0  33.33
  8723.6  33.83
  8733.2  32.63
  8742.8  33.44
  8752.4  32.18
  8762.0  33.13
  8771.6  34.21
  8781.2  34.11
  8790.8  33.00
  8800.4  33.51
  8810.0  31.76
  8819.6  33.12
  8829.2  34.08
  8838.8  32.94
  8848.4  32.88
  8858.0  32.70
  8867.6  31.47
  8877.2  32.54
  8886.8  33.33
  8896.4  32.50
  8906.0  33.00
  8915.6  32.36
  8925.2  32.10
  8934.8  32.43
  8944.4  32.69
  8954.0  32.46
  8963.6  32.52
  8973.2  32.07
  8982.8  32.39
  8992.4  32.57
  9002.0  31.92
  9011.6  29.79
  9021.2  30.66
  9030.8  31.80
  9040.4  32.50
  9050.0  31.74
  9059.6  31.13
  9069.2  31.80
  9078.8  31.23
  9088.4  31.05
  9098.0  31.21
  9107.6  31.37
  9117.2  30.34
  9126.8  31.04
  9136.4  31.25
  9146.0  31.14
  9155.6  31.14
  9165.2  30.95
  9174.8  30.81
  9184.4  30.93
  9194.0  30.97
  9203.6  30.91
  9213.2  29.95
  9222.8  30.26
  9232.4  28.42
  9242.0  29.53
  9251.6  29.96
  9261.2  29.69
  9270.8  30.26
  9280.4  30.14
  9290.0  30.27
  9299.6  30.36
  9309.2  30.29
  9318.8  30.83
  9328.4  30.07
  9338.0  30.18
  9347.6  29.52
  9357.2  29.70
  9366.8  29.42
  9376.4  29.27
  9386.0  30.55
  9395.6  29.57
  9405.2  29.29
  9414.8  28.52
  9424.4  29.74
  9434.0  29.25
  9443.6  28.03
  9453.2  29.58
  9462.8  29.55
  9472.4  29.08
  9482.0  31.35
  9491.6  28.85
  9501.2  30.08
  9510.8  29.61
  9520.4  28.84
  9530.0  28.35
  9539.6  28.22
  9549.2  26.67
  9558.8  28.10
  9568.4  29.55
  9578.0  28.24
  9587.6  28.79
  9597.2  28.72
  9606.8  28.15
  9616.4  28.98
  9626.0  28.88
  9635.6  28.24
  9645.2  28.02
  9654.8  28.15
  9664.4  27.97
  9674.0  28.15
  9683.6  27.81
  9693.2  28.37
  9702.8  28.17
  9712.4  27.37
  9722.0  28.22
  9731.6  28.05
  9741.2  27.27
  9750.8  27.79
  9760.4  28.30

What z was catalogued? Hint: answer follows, 0.00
